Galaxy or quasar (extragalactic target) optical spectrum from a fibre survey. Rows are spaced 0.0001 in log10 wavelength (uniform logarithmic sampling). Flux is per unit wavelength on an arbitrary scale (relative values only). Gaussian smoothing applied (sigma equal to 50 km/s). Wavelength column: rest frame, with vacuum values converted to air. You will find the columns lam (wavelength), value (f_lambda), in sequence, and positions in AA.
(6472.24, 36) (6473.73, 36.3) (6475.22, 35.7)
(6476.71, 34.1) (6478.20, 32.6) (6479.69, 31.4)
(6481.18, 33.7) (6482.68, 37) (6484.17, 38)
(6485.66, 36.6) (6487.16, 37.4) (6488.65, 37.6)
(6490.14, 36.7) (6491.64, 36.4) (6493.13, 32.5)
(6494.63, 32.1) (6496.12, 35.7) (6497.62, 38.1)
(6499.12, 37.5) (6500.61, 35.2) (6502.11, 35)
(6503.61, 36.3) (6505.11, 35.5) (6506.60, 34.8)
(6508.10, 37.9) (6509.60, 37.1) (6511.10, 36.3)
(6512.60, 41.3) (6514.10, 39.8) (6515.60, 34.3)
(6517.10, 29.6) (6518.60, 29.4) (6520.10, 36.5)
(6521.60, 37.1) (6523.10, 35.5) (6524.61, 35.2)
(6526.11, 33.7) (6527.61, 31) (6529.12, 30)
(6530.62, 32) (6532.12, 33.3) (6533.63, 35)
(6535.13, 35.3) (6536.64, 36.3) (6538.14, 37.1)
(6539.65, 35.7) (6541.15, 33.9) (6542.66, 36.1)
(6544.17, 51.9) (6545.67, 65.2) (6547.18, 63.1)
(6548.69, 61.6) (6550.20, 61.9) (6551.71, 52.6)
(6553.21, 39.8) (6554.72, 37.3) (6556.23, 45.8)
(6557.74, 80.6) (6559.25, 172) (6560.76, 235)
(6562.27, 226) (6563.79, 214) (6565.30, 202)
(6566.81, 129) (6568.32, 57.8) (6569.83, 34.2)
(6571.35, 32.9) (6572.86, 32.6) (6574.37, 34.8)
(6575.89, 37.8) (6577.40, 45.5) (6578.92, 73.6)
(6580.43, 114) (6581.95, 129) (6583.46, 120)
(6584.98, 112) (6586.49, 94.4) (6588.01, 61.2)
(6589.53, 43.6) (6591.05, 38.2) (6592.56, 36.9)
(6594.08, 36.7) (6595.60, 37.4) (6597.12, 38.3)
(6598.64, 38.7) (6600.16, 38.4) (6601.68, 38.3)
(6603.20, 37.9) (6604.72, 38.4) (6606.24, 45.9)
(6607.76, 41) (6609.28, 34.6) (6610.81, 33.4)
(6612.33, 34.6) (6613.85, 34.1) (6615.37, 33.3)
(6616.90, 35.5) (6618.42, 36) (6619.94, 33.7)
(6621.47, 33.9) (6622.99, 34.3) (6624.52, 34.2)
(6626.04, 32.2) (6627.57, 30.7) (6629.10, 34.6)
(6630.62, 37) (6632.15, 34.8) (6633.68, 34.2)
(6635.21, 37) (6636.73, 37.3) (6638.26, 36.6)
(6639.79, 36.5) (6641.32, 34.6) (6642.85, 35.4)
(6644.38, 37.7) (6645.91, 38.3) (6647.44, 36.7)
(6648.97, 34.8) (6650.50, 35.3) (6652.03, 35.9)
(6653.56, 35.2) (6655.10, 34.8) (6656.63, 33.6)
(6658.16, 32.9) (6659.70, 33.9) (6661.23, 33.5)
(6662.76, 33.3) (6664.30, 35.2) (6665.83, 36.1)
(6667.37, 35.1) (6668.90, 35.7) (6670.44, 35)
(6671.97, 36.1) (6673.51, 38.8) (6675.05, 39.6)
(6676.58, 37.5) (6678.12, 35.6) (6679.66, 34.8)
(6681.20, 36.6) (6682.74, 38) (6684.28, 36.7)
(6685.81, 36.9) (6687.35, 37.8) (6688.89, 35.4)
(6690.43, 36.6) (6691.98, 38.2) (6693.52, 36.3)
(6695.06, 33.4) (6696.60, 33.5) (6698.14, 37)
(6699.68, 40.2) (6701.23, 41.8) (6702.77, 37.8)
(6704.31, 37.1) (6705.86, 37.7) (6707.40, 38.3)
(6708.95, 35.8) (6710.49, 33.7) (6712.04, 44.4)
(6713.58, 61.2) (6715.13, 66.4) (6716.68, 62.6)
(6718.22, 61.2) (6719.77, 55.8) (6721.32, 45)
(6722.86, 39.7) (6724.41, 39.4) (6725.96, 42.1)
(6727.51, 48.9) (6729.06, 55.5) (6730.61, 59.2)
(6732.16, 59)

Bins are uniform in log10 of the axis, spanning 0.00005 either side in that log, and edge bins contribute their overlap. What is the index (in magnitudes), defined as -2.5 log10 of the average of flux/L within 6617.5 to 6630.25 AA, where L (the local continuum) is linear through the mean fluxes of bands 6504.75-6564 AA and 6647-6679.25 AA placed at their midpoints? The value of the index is 0.23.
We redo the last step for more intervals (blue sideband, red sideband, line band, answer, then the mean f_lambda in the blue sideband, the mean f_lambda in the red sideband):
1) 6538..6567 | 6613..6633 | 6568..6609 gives 0.16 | 94.6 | 34.2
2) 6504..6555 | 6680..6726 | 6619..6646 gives 0.17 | 39.5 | 41.8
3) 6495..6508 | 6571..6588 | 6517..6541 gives 0.41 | 36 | 75.6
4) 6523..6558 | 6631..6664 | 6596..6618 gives 0.03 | 43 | 35.4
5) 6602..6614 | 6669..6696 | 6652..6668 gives 0.08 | 37.7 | 36.6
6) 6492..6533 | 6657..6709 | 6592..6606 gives -0.07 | 34.9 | 36.4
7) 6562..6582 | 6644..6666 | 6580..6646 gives 0.39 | 93.1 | 35.1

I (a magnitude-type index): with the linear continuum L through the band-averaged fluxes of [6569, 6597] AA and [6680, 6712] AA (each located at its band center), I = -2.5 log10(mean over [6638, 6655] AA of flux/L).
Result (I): 0.31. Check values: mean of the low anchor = 61.4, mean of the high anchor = 37.1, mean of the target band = 36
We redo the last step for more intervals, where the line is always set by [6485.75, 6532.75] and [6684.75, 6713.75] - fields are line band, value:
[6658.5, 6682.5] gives 0.06 mag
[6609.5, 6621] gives 0.08 mag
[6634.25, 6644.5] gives 0.03 mag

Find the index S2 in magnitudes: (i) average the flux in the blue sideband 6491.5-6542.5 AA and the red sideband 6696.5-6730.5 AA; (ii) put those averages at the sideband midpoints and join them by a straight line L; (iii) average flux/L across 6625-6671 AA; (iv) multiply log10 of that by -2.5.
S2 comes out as 0.199 mag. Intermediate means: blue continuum 35.1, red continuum 45.7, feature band 35.1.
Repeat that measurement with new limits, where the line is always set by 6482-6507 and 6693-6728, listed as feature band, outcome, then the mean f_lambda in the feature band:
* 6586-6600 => -0.16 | 46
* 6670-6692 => 0.16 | 36.9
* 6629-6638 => 0.14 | 36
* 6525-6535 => 0.14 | 32.8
